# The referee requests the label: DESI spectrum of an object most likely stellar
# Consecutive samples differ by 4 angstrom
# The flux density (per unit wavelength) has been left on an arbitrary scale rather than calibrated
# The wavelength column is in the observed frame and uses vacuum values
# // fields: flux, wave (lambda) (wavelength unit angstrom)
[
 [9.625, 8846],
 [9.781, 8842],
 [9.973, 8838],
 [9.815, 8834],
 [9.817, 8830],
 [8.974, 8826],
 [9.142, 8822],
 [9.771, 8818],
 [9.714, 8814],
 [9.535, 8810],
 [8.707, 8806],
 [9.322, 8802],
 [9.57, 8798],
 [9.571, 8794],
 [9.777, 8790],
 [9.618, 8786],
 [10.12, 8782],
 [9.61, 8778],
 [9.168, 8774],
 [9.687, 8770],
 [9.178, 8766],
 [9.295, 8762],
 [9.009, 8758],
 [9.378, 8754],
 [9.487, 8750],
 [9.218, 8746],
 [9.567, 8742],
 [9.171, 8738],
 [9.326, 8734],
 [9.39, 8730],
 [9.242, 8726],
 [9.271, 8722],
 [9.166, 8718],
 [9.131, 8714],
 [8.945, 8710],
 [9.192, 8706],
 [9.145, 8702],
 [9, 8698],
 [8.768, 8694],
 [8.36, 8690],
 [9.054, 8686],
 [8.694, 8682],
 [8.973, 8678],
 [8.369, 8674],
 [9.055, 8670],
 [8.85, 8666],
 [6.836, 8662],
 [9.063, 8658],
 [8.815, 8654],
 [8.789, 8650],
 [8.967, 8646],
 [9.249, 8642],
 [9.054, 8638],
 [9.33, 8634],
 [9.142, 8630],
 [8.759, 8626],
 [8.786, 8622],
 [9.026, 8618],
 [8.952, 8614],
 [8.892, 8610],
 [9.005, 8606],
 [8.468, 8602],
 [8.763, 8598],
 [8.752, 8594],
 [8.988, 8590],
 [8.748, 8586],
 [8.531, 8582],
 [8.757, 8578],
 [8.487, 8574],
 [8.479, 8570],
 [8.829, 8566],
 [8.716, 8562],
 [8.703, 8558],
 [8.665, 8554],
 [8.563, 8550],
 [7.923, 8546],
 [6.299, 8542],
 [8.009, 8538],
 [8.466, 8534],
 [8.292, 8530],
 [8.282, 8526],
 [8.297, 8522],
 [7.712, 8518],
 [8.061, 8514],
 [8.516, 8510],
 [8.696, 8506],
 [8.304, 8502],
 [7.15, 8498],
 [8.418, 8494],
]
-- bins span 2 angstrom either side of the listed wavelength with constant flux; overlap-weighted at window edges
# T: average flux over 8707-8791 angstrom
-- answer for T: 9.36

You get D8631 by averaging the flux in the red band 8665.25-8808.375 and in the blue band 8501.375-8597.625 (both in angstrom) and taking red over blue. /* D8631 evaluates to 1.10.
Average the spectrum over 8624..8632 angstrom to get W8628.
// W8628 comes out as 8.95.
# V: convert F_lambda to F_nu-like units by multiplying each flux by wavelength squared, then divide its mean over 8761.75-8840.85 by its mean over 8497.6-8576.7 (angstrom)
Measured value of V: 1.23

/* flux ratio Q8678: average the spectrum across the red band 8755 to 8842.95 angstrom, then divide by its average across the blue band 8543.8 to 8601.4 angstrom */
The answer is 1.10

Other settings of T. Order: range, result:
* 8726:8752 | 9.35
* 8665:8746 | 9.04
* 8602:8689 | 8.83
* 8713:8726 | 9.2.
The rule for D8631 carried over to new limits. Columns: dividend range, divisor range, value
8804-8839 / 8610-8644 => 1.05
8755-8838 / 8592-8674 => 1.08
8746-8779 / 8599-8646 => 1.04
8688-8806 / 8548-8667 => 1.06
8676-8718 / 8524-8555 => 1.11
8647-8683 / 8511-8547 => 1.08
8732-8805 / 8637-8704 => 1.08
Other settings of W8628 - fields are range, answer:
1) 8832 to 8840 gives 9.89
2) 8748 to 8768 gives 9.27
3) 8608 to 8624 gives 8.91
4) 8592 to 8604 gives 8.66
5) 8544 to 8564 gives 8.51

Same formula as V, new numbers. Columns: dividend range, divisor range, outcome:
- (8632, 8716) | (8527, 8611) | 1.07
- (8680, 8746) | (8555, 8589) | 1.08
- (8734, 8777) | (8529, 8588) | 1.17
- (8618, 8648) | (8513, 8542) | 1.15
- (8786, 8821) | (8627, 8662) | 1.10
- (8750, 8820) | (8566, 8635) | 1.12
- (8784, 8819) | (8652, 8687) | 1.14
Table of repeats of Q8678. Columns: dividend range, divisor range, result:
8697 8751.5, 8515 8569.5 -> 1.12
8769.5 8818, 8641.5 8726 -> 1.08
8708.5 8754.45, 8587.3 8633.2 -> 1.04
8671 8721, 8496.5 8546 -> 1.11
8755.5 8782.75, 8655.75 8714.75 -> 1.07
